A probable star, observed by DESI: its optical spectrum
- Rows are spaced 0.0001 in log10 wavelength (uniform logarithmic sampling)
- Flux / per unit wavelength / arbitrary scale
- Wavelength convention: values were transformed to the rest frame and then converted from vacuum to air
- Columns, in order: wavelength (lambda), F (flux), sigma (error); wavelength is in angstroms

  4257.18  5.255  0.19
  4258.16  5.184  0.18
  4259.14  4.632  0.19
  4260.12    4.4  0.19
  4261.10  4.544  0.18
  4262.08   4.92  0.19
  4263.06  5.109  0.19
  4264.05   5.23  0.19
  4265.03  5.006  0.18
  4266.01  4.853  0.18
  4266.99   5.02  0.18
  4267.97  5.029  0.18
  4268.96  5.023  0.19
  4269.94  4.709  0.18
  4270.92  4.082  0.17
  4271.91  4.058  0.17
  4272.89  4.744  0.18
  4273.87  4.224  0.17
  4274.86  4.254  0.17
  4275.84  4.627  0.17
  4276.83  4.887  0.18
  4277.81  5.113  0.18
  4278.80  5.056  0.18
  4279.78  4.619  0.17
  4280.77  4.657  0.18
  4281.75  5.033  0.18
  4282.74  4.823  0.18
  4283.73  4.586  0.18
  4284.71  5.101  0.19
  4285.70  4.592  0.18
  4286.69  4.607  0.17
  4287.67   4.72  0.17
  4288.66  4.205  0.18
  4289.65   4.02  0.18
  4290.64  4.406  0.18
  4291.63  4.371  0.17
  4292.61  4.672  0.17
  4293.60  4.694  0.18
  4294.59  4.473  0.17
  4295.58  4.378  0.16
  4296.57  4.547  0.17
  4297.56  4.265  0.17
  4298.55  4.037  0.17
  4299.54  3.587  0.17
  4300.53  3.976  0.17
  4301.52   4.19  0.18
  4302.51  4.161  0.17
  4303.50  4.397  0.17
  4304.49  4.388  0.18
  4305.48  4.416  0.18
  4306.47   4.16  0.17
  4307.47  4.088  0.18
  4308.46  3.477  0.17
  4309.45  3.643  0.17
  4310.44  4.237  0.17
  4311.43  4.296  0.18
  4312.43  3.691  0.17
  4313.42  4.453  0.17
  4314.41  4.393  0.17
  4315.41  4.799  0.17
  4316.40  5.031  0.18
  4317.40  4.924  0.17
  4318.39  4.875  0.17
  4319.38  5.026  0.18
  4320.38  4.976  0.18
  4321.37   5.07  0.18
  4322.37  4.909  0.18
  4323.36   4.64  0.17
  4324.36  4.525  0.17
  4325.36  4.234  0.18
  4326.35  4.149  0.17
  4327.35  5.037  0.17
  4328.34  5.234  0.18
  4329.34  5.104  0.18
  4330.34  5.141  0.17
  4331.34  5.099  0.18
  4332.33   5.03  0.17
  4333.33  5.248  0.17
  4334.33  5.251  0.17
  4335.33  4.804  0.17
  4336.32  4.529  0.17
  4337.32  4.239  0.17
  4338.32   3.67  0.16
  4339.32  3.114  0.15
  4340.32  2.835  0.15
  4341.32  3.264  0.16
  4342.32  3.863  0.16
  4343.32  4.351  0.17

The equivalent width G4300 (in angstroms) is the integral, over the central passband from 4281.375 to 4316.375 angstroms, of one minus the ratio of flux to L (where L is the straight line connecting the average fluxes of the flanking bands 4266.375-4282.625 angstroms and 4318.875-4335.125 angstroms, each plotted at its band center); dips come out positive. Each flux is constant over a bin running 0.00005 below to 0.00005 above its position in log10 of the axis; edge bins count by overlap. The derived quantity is 3.3 angstroms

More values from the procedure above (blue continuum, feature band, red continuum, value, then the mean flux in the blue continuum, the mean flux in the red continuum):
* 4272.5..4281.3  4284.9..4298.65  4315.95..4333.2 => 0.86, 4.69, 4.89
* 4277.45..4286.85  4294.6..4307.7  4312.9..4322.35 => 1.68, 4.82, 4.84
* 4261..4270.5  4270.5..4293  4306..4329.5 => 1.11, 4.96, 4.53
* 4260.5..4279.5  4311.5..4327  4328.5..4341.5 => -0.38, 4.76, 4.46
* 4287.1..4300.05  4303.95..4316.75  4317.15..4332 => 1.10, 4.34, 4.87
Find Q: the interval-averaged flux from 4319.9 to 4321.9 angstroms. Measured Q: 5.02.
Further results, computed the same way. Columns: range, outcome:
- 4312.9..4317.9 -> 4.72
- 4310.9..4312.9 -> 3.99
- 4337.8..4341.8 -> 3.22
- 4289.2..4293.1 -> 4.38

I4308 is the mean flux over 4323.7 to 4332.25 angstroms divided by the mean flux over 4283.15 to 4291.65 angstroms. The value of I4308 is 1.1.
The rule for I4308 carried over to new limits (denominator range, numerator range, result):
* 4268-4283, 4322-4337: 1.04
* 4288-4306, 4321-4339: 1.11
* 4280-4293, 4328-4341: 0.99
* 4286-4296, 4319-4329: 1.07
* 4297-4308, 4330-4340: 1.10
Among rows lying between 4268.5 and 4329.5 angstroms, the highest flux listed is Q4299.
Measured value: 5.234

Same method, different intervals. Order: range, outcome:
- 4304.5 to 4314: 4.453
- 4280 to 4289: 5.101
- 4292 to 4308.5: 4.694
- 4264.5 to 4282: 5.113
